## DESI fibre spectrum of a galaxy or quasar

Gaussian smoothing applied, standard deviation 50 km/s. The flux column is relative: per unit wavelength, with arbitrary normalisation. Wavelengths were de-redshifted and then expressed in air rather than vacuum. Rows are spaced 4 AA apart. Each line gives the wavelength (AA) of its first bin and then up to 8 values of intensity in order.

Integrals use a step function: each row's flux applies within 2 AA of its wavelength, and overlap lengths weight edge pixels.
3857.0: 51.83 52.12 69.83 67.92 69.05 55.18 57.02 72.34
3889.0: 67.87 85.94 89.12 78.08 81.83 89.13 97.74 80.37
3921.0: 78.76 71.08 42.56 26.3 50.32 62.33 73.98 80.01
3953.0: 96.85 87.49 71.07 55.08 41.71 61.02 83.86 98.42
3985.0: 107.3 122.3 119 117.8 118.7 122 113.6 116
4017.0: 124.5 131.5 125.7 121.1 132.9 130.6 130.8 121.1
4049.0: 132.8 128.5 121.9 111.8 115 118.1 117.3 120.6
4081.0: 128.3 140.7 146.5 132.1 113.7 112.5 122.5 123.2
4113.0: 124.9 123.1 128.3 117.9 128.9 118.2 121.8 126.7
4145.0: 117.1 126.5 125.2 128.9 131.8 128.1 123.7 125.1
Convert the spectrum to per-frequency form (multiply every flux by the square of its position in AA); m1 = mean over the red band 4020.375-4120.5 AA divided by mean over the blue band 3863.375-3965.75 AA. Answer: 1.89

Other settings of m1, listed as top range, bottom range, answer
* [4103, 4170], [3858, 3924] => 1.90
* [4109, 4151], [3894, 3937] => 1.89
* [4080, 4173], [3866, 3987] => 1.91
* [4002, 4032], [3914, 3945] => 2.10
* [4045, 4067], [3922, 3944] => 2.45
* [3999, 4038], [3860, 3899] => 1.92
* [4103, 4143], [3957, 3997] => 1.54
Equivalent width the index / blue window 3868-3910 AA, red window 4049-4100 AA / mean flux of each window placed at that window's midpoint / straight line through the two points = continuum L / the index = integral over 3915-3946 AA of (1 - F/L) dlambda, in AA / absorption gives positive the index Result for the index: 9.0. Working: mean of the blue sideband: 73.7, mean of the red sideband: 125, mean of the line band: 60.3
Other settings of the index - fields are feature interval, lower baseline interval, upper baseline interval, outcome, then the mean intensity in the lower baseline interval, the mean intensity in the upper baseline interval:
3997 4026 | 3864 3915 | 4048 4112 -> -4.0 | 75.6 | 124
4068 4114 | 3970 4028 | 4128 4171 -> -2.2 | 111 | 125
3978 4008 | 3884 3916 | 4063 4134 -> -3.4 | 83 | 124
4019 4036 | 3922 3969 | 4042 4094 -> -3.6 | 64.5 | 126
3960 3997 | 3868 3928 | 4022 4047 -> 7.1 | 75.7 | 127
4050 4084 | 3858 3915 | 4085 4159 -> -2.5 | 73.4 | 125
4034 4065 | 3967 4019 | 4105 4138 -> -3.5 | 104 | 123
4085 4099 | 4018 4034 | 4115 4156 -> -0.8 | 127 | 124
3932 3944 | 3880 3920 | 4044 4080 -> 5.3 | 80.5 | 121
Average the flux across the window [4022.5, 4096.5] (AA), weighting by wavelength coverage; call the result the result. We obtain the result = 126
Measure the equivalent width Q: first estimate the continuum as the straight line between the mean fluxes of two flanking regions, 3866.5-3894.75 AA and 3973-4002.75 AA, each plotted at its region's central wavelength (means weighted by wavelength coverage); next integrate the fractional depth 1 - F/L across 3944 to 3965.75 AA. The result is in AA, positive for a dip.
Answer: 3.5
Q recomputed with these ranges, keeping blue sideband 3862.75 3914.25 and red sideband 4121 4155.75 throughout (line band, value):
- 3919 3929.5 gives 1.88 AA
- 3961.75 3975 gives 5.28 AA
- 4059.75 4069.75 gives -0.53 AA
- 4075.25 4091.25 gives -3.06 AA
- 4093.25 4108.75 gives -0.37 AA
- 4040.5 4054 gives -2.86 AA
